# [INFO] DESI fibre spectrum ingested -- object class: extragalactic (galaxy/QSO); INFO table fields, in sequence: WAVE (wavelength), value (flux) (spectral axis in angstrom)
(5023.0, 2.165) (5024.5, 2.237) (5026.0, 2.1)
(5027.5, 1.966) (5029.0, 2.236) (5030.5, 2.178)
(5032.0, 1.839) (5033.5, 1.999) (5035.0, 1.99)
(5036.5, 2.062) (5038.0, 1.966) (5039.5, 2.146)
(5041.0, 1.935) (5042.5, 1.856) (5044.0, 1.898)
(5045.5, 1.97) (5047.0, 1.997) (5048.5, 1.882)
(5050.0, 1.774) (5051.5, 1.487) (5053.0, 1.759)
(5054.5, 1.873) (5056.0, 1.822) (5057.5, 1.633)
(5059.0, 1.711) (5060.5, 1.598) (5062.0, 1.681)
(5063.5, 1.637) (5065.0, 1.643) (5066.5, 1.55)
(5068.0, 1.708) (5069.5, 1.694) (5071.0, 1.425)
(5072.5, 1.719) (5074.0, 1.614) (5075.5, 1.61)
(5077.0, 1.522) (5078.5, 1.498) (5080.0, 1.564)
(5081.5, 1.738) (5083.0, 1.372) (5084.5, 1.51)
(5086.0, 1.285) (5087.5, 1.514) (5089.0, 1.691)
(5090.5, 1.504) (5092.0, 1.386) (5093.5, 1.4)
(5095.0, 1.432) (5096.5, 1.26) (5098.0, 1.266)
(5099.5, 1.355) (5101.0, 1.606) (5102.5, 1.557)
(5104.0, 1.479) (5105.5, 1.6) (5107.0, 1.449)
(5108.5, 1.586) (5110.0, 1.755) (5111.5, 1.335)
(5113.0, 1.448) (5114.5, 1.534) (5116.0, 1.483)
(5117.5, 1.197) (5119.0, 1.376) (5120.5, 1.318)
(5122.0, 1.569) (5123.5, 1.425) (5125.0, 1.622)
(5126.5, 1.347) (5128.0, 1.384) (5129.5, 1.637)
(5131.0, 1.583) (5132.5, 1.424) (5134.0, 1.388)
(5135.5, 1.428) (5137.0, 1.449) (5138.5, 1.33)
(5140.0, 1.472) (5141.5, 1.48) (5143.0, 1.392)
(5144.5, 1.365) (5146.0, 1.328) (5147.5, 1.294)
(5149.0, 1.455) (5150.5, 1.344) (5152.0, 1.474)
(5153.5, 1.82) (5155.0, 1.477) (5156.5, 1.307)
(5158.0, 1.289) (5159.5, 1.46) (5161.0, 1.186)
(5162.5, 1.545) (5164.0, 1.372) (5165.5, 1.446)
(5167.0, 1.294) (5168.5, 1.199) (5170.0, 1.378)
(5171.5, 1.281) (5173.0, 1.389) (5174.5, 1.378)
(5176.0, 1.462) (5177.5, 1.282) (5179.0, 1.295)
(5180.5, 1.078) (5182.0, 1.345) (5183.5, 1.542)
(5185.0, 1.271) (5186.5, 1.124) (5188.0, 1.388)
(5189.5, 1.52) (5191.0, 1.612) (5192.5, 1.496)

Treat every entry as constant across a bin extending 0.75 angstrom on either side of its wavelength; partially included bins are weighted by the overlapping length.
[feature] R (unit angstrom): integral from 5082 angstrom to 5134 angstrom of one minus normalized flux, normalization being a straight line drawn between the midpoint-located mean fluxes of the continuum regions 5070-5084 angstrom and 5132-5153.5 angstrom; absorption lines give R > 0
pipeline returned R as 1.1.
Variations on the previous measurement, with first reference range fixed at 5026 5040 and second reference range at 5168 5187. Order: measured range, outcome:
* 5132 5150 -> 1.18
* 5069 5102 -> 5.23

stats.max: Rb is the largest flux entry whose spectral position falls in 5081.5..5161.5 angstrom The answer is 1.82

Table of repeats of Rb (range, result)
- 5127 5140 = 1.637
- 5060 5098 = 1.738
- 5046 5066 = 1.997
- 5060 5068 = 1.708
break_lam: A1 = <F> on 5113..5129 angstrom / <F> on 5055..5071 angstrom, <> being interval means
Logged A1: 0.9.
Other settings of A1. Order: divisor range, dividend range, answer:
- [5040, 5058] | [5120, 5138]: 0.80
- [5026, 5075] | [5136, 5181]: 0.76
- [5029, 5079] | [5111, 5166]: 0.80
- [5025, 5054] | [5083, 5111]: 0.76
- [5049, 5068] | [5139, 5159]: 0.84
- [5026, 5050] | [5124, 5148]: 0.72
